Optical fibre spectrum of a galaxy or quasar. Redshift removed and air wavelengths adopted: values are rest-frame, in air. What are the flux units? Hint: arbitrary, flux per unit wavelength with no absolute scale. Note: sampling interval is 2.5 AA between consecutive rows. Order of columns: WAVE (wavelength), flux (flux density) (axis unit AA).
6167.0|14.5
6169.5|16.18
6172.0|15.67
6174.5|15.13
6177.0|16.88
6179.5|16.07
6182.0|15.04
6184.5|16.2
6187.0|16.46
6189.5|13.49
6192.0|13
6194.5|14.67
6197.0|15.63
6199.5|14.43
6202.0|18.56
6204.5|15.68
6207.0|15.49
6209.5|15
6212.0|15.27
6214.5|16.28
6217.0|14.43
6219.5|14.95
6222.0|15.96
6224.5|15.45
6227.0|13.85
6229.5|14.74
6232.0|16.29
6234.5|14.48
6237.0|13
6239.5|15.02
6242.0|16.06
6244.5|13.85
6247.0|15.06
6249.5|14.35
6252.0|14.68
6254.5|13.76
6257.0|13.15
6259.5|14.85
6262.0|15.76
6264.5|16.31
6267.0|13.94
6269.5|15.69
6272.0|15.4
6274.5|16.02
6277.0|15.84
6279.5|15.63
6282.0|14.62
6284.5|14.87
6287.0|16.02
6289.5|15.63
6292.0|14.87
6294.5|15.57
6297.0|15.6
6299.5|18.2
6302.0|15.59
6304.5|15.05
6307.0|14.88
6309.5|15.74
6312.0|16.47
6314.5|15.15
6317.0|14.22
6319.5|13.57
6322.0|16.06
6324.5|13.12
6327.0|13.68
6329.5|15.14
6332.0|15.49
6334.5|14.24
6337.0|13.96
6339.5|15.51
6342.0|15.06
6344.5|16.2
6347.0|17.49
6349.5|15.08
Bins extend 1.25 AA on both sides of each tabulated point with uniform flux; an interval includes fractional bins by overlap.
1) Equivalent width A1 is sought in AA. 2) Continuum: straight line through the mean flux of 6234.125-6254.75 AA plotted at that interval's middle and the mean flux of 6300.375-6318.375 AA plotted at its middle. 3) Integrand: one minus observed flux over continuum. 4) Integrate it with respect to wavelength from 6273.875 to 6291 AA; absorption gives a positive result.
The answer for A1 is -0.6 AA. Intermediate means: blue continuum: 14.5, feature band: 15.5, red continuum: 15.3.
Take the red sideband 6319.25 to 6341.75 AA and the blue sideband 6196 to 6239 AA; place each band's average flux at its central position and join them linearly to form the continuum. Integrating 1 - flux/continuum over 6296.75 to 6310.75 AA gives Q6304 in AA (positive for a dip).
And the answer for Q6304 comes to -1.1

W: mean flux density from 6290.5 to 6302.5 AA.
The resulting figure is 16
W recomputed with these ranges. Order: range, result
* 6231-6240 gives 14.6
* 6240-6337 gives 15.1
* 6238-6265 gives 14.7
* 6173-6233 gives 15.4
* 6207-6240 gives 15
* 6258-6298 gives 15.4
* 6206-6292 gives 15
